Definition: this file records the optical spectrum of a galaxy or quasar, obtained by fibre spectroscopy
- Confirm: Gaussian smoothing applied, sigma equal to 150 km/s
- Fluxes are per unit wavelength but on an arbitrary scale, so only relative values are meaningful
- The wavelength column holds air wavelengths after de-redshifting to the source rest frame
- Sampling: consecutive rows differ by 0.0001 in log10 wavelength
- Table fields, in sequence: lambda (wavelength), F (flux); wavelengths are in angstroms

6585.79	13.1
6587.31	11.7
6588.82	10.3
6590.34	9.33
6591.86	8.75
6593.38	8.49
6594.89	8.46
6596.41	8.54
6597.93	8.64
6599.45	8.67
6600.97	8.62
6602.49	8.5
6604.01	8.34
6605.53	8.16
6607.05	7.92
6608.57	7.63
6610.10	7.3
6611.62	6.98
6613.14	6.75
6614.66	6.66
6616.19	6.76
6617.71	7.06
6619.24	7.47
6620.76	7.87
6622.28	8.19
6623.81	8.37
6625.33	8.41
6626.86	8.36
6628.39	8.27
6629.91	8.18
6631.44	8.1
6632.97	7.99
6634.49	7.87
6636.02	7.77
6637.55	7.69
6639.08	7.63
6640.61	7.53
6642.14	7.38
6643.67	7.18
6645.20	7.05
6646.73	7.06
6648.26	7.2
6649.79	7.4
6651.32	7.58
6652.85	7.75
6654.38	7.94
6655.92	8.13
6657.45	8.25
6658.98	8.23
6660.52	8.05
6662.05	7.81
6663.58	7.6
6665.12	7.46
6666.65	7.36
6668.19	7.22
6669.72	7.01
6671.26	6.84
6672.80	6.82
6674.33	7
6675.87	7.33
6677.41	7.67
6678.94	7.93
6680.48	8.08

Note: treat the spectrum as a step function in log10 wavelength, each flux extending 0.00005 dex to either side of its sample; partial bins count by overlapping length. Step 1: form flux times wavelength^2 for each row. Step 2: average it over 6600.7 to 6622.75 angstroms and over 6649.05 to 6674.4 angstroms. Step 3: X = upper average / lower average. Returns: 1.01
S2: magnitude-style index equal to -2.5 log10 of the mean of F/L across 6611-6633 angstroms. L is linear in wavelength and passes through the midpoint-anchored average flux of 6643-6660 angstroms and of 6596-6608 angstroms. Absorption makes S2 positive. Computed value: 0.05 mag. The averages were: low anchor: 8.41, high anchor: 7.62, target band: 7.69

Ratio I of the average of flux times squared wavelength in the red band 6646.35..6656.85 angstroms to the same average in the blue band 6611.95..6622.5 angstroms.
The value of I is 1.1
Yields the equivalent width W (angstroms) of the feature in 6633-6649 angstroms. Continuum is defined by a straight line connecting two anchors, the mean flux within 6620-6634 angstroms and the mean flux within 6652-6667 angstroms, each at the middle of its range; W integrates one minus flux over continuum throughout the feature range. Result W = 1.18 angstroms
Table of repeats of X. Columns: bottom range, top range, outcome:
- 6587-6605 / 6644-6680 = 0.86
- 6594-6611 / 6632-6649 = 0.92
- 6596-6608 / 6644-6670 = 0.92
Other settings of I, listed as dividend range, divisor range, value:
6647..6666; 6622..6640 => 0.97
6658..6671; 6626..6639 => 0.96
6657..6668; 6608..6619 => 1.12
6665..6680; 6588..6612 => 0.88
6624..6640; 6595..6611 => 0.99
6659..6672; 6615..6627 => 0.98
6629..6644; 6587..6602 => 0.87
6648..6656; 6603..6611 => 0.99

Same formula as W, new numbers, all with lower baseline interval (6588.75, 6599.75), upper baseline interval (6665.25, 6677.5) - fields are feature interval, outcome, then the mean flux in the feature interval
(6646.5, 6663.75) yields -0.7 angstroms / 7.78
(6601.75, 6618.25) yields 2.0 angstroms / 7.46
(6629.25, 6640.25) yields 0.1 angstroms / 7.87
